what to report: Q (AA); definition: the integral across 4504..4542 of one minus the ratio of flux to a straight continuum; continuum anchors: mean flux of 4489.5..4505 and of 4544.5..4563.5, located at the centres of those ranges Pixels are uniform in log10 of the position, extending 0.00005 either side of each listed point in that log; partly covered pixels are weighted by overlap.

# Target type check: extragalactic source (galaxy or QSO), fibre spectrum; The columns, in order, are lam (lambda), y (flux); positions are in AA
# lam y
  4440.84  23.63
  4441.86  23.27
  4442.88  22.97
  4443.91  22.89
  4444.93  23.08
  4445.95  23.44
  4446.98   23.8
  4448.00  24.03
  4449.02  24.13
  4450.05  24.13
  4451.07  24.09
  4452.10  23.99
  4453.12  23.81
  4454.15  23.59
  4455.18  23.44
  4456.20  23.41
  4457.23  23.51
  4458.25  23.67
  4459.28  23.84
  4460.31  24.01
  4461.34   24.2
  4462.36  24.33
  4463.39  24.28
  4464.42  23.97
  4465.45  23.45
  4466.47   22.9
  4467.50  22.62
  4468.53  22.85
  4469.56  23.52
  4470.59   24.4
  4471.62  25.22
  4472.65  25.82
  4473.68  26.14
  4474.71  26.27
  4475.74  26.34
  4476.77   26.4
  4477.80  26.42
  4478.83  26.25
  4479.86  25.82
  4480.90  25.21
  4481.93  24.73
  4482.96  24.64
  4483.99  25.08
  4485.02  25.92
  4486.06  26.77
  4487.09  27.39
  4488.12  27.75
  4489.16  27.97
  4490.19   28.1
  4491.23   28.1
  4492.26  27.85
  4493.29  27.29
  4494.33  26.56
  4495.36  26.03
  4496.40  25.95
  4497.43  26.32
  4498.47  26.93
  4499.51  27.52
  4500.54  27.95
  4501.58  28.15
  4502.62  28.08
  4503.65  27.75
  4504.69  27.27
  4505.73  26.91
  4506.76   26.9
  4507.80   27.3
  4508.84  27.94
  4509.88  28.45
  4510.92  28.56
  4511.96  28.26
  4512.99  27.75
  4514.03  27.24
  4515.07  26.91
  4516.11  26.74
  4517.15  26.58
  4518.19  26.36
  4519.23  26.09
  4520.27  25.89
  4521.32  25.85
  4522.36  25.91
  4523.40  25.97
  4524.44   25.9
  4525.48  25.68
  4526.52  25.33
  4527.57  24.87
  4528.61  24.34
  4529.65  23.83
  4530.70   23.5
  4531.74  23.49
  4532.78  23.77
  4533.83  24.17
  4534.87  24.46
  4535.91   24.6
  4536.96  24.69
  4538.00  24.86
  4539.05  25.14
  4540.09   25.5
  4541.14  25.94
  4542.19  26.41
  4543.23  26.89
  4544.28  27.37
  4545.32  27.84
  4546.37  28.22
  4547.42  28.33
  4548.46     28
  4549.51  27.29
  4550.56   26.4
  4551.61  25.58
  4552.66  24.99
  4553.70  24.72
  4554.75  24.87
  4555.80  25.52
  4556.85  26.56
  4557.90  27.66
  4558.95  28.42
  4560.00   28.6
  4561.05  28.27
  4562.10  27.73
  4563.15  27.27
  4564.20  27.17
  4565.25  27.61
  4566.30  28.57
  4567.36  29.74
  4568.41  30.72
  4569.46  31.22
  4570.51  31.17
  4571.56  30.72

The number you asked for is 1.8 AA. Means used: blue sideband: 27.3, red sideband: 27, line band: 25.9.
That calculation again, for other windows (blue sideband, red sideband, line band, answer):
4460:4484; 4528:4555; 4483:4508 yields -2.04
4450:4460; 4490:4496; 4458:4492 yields 0.36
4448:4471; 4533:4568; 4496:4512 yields -1.49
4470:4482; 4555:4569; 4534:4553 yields 0.86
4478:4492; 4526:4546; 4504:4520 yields -0.94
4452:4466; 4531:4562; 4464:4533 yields -3.49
